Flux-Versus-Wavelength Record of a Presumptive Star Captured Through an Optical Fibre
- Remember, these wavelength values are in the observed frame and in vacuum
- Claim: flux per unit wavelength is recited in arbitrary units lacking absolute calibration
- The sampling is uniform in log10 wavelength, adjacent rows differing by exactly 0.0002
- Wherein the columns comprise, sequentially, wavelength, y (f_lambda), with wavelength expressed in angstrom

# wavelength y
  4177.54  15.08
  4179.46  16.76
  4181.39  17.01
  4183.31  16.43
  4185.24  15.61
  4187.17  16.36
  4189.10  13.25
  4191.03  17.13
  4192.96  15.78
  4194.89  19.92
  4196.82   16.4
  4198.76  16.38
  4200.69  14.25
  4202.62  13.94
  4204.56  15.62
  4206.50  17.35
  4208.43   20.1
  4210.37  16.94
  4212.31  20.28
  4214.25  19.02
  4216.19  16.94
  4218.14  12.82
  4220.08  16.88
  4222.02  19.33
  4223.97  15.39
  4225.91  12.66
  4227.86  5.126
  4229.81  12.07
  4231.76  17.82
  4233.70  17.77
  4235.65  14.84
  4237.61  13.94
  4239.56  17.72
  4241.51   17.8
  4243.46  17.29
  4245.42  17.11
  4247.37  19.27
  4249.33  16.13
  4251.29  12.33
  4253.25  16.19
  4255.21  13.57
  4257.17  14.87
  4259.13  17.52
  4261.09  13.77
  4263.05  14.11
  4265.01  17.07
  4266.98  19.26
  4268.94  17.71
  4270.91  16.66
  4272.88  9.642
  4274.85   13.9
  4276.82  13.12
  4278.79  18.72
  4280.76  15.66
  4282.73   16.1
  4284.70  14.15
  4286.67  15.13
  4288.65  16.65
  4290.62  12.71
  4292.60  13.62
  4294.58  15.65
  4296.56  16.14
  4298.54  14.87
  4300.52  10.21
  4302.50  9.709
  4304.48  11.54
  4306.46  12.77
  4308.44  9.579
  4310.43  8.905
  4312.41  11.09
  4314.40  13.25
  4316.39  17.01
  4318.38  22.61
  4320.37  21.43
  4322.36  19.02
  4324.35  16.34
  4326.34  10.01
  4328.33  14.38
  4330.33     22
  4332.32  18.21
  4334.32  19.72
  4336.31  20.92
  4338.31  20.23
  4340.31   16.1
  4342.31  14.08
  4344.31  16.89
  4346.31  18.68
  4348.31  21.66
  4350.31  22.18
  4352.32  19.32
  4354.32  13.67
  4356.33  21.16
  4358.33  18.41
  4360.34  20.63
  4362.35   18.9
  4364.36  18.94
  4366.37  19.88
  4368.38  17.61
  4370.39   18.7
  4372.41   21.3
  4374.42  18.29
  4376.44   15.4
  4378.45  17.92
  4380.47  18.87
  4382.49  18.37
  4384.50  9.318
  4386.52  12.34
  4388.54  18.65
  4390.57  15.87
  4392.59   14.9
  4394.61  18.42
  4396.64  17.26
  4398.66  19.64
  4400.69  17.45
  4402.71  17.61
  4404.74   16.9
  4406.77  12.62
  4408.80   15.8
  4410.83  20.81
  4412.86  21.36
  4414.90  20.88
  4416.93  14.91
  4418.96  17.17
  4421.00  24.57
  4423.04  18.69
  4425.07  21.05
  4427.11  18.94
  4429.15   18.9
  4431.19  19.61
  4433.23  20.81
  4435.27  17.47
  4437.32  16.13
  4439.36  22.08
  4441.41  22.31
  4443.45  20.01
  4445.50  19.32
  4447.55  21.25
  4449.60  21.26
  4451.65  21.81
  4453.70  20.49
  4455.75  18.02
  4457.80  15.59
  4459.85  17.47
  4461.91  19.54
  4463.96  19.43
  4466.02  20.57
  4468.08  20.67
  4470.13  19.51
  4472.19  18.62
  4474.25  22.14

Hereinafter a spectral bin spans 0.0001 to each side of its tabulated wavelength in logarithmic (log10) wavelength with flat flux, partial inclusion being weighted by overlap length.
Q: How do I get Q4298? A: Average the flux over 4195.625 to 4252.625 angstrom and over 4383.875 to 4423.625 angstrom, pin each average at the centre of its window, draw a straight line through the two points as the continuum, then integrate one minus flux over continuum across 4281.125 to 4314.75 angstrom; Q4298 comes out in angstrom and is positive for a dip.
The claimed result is 7.0 angstrom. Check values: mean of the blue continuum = 16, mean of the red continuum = 17.3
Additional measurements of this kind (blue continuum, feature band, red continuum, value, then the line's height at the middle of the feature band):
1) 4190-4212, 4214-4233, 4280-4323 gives 1.86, 16.3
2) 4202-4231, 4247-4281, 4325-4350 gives 2.18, 16.5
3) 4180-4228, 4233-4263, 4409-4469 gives 1.65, 16.9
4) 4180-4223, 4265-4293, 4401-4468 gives 3.54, 17.5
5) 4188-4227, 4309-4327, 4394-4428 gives 2.14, 17.6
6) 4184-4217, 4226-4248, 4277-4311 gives 0.26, 15.6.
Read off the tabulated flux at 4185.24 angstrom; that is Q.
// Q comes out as 15.61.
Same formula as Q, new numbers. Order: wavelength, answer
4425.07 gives 21.05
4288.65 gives 16.65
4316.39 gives 17.01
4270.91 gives 16.66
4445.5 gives 19.32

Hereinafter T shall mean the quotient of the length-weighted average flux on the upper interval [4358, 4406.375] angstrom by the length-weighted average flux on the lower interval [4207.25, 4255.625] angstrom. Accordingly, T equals 1.1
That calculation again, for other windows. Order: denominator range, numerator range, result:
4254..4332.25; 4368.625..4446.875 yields 1.22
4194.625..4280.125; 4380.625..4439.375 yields 1.12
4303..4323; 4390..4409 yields 1.15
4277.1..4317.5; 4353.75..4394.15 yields 1.28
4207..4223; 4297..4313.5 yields 0.63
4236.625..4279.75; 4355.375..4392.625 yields 1.12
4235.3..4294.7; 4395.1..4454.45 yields 1.23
